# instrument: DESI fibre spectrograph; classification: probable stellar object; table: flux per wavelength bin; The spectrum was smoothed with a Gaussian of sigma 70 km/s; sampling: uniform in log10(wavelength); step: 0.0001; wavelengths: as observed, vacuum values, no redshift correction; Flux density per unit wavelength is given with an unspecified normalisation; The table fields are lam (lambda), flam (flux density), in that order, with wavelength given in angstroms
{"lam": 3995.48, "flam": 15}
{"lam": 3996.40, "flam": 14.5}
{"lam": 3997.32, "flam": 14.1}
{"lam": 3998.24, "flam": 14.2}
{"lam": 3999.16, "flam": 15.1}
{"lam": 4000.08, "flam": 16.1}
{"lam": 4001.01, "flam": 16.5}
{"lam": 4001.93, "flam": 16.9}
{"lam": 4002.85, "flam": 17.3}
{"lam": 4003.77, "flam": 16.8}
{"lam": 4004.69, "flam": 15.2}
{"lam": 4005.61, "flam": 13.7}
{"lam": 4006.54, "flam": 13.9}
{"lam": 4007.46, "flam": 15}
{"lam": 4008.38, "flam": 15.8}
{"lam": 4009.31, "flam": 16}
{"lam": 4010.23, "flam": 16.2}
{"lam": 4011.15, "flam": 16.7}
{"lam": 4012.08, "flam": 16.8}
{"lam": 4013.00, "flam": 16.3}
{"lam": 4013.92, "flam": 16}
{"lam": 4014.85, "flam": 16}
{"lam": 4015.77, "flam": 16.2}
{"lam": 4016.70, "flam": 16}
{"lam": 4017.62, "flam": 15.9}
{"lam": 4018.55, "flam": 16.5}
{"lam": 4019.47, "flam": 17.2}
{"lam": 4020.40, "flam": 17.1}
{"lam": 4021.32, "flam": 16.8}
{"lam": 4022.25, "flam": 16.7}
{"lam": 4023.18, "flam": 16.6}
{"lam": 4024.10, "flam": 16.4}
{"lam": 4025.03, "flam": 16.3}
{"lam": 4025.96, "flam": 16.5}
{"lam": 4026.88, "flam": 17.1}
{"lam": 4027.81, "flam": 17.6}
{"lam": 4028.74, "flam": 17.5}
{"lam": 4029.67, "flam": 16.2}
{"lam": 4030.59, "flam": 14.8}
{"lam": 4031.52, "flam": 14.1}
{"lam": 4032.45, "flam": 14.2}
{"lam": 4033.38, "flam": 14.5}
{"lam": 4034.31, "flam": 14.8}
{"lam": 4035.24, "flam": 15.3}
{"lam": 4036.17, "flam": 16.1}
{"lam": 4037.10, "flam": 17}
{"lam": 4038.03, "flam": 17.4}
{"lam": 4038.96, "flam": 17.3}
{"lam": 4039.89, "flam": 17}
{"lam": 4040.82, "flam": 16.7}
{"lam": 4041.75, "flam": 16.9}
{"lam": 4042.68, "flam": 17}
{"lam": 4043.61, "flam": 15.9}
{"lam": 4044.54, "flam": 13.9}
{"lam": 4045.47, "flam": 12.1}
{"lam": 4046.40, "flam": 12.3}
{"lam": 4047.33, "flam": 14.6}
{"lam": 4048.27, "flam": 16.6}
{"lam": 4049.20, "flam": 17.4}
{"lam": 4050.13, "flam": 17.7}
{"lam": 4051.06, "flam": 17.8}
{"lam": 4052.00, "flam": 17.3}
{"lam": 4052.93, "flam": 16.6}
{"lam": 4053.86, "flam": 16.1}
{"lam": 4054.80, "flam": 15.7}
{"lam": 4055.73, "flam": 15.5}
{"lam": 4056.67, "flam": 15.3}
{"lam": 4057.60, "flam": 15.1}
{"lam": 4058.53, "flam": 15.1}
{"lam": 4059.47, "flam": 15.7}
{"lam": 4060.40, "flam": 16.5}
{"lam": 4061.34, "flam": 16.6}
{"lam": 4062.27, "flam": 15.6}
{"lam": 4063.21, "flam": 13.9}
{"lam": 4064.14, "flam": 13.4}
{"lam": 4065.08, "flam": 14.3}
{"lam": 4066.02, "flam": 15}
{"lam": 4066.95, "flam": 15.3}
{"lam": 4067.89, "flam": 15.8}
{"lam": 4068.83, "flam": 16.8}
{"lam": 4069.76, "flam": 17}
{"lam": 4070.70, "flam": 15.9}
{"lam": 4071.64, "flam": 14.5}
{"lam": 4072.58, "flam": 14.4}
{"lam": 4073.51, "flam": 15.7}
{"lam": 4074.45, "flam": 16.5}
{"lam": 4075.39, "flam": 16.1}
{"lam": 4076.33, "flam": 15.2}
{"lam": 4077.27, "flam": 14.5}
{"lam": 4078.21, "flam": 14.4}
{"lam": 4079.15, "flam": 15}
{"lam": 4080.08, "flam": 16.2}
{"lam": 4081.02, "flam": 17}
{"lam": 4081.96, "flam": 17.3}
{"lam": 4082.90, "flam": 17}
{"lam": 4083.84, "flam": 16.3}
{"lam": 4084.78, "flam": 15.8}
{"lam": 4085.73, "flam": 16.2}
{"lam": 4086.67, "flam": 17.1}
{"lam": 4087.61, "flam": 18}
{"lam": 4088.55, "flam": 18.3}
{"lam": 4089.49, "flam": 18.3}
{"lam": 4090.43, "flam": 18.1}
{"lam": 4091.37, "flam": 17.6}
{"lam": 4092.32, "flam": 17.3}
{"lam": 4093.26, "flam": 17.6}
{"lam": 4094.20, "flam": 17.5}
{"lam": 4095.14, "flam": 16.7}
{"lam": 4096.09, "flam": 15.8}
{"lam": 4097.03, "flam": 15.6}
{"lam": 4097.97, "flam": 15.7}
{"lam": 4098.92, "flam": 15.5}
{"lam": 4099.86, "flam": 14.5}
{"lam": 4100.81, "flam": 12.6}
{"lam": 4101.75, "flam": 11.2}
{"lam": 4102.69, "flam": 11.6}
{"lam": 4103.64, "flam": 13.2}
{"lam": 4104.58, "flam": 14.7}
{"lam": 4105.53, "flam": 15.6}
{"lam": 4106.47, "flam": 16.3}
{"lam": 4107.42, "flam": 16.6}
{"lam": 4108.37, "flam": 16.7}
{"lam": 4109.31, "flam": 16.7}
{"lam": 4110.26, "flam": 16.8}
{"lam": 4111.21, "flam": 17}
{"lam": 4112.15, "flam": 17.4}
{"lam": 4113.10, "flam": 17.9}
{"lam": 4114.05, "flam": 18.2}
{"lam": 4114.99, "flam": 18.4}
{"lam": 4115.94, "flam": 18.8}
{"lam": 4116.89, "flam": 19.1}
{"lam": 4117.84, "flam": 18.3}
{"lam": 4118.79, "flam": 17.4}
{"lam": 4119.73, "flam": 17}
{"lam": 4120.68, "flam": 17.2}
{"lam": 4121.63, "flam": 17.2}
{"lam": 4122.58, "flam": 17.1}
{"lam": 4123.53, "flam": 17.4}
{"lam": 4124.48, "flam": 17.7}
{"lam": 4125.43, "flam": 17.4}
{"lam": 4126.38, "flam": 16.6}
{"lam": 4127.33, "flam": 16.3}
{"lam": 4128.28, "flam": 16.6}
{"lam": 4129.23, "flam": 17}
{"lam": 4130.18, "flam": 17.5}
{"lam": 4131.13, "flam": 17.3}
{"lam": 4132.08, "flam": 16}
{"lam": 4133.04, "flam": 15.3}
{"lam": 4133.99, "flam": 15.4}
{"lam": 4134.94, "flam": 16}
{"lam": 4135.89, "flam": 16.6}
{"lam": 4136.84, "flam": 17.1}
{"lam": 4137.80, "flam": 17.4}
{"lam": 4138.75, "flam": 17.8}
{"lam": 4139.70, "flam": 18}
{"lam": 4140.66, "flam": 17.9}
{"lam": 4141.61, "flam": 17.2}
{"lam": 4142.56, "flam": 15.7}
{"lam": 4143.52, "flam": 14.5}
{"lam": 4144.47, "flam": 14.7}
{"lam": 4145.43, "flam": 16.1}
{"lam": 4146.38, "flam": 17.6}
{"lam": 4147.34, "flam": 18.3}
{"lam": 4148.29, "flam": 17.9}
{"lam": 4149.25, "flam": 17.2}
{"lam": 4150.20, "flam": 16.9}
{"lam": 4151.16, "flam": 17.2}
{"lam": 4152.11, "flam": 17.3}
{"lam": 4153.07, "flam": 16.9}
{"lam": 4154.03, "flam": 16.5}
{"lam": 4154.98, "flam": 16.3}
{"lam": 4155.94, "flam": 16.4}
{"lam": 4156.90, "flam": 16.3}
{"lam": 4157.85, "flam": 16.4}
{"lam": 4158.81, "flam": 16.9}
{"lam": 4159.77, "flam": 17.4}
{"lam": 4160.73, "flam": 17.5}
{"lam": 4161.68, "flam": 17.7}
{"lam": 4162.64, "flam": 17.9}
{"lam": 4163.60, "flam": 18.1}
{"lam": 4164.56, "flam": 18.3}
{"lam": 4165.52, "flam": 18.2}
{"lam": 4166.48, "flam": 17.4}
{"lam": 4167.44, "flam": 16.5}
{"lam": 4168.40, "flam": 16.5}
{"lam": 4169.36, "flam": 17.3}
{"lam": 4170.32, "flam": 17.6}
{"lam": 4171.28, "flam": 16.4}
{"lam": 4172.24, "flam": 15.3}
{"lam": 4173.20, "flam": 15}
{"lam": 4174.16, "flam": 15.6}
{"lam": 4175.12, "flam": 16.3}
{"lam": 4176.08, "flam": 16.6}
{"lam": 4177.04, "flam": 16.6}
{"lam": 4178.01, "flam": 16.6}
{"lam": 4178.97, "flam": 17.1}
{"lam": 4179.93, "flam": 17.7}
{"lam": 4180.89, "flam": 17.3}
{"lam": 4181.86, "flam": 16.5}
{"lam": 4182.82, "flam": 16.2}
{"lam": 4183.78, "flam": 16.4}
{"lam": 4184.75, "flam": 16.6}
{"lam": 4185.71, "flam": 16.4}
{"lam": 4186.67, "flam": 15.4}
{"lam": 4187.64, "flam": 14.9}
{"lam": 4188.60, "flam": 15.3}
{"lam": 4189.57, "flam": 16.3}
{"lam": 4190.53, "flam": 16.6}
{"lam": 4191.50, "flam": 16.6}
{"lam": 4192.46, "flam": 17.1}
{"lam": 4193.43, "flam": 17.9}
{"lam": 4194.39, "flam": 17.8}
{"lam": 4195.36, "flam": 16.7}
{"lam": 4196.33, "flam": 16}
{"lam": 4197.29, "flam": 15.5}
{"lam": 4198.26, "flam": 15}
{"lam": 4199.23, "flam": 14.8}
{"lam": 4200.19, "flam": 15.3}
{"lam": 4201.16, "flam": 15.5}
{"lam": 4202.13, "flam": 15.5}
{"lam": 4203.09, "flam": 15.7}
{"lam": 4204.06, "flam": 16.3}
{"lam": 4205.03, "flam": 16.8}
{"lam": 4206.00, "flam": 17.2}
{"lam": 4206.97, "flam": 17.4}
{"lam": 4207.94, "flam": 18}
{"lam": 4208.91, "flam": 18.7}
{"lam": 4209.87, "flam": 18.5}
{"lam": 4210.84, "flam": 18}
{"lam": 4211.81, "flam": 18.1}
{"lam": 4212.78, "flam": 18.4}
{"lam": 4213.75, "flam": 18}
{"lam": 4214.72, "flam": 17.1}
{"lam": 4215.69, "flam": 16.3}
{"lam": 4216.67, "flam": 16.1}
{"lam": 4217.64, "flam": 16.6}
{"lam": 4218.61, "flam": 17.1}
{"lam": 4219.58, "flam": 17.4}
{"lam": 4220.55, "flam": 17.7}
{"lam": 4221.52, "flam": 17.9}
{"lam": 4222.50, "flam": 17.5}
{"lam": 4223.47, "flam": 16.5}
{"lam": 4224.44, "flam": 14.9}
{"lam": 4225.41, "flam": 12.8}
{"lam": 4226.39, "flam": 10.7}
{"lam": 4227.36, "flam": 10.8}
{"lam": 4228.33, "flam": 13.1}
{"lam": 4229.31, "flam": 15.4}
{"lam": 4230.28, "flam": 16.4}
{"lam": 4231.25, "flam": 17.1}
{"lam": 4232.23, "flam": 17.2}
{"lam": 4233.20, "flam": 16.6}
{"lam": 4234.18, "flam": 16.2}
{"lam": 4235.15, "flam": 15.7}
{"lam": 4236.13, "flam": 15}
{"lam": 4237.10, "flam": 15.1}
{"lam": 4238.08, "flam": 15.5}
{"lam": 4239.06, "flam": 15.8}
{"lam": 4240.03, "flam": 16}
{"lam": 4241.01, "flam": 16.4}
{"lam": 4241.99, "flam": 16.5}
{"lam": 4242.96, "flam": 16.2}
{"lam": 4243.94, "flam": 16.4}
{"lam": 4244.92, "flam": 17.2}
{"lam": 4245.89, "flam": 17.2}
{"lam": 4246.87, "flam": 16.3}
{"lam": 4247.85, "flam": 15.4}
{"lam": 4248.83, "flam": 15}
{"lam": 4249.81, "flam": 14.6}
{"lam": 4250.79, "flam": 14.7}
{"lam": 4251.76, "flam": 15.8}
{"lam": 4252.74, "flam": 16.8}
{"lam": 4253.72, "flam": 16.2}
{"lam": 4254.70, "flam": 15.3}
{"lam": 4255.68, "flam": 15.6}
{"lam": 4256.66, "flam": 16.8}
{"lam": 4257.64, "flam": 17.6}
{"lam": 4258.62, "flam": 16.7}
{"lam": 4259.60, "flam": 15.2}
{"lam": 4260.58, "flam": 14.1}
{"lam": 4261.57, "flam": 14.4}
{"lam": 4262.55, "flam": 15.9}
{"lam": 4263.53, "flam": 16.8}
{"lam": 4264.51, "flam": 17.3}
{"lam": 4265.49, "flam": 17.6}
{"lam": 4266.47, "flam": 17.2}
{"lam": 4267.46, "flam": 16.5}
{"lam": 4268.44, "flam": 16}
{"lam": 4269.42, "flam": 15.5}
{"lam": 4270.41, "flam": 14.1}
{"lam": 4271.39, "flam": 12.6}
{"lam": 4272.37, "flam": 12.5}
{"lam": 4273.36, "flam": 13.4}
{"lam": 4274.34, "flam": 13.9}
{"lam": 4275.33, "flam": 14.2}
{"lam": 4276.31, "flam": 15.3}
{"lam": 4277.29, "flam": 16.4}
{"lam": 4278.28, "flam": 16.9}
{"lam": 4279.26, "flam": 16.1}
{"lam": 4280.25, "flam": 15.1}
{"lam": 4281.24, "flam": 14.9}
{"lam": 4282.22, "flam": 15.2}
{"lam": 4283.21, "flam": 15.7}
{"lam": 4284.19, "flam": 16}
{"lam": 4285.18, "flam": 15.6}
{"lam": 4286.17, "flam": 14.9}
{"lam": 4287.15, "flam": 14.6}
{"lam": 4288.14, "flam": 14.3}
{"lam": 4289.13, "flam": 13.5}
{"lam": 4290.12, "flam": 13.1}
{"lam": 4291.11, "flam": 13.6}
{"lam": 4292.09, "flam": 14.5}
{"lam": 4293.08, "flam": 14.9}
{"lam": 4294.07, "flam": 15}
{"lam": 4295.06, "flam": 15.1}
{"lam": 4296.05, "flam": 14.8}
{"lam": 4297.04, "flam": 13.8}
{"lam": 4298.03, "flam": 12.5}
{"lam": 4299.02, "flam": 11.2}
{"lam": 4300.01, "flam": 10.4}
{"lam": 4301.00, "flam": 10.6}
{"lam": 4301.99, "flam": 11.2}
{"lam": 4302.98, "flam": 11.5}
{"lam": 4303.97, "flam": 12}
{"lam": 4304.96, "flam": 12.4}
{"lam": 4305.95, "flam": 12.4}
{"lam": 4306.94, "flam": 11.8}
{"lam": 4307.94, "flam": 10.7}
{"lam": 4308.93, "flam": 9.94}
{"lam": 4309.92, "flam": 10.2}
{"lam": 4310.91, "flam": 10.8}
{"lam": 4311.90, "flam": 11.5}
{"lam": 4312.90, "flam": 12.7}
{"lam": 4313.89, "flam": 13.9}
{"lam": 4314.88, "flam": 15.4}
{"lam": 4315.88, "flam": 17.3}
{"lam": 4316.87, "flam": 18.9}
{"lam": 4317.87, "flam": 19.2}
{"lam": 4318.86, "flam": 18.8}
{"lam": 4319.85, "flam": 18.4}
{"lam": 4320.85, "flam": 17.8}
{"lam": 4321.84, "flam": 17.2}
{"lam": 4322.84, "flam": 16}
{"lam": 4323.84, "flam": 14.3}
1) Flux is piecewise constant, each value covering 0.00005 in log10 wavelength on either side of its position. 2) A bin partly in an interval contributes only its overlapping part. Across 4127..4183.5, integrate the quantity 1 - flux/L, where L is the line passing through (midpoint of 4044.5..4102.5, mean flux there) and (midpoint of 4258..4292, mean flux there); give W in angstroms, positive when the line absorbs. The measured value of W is -4.6 angstroms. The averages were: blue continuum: 15.8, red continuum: 15.2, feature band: 16.8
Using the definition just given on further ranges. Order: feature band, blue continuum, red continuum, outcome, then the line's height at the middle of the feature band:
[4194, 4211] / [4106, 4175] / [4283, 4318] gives -1.04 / 15.6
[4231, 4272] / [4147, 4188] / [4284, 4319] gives -3.31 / 14.7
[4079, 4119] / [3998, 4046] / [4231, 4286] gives -1.46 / 15.9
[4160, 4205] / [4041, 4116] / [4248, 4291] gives -2.64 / 15.6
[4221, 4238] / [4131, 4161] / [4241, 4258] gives 1.02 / 16.2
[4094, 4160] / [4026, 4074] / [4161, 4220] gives -1.02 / 16.3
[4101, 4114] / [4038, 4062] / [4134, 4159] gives 0.73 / 16.5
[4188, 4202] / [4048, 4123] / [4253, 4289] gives -0.34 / 15.8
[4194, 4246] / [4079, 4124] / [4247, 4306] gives -3.16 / 15.3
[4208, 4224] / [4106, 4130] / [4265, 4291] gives -1.60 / 15.9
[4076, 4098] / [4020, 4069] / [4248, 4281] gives -1.15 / 15.8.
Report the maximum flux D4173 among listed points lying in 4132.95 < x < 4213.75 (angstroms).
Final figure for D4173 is 18.7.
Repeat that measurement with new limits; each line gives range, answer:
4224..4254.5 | 17.2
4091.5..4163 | 19.1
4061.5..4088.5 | 18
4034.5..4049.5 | 17.4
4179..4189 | 17.7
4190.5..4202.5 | 17.9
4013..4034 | 17.6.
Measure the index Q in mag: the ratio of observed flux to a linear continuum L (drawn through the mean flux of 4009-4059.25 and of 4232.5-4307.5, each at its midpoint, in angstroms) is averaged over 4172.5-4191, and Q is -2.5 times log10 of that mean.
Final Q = -0.06 mag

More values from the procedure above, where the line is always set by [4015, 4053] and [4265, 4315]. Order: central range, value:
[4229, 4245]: -0.133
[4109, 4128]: -0.141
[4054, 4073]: 0.034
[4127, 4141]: -0.108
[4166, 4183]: -0.121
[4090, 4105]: 0.017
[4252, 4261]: -0.140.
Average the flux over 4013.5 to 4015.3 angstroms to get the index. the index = 15.9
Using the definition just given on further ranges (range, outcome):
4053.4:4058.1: 15.5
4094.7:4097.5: 16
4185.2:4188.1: 15.6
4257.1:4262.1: 15.6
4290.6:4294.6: 14.5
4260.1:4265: 15.7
